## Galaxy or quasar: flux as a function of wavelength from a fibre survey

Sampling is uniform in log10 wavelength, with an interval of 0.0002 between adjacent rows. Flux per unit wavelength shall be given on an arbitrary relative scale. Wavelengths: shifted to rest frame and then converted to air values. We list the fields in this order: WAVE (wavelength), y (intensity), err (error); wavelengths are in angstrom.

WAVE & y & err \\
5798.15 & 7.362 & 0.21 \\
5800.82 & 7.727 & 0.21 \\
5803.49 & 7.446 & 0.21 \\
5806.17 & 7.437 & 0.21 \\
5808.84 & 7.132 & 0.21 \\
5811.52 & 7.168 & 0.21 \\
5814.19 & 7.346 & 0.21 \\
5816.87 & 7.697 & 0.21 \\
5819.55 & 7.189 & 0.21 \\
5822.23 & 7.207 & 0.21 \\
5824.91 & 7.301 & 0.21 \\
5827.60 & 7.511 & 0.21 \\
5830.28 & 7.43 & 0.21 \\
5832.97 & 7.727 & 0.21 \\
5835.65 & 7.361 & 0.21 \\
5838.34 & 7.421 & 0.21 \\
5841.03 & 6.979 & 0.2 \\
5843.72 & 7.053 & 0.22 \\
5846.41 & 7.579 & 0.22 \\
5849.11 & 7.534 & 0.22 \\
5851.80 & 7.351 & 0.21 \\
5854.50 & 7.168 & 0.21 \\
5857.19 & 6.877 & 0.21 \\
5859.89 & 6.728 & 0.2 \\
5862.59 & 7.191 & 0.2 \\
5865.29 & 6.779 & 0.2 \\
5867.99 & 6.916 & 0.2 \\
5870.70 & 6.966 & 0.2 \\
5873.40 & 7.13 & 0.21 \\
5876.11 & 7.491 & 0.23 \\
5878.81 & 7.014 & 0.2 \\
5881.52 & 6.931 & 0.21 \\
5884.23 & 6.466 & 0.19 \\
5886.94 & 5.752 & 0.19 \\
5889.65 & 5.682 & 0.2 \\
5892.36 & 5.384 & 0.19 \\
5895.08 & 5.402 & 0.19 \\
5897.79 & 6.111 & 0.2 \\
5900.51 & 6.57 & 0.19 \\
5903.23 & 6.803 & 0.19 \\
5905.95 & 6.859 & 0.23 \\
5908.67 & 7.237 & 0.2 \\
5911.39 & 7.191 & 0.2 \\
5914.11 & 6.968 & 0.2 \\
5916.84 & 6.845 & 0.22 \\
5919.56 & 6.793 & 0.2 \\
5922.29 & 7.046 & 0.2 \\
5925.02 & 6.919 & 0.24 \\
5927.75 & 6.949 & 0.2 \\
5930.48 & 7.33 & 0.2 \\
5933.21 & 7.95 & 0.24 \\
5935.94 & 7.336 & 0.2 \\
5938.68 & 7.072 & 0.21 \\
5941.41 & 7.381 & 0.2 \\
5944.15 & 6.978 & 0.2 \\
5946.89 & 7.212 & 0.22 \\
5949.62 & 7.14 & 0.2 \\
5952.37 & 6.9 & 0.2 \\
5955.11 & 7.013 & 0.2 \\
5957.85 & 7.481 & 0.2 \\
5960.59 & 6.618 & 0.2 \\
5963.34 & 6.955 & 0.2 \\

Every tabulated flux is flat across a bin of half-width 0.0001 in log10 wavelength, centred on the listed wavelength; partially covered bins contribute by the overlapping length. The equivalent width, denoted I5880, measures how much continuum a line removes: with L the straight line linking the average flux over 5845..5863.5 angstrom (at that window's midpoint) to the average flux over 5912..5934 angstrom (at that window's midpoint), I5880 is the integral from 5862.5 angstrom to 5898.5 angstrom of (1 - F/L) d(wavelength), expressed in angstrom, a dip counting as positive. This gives 3.3 angstrom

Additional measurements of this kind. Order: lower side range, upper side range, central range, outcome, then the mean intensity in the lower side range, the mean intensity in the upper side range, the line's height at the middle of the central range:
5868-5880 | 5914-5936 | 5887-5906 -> 2.9 angstrom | 7.13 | 7.12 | 7.12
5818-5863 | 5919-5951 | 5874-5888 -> 0.9 angstrom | 7.27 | 7.18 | 7.24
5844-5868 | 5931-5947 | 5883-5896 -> 2.7 angstrom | 7.13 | 7.33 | 7.21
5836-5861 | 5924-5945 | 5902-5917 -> 0.5 angstrom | 7.2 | 7.25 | 7.24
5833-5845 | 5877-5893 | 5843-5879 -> -1.8 angstrom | 7.26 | 6.28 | 6.79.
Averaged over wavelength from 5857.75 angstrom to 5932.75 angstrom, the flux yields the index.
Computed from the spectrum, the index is 6.74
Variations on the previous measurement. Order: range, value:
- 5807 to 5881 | 7.23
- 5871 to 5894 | 6.49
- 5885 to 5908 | 6.12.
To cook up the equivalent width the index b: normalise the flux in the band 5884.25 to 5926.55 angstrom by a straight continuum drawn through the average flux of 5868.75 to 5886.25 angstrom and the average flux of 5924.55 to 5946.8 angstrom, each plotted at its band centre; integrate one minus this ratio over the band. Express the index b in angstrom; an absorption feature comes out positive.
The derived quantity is 3.5 angstrom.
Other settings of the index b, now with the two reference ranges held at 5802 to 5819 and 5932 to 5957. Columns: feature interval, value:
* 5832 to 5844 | 0.0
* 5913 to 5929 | 0.7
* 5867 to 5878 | 0.3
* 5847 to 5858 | 0.1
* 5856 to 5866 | 0.6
